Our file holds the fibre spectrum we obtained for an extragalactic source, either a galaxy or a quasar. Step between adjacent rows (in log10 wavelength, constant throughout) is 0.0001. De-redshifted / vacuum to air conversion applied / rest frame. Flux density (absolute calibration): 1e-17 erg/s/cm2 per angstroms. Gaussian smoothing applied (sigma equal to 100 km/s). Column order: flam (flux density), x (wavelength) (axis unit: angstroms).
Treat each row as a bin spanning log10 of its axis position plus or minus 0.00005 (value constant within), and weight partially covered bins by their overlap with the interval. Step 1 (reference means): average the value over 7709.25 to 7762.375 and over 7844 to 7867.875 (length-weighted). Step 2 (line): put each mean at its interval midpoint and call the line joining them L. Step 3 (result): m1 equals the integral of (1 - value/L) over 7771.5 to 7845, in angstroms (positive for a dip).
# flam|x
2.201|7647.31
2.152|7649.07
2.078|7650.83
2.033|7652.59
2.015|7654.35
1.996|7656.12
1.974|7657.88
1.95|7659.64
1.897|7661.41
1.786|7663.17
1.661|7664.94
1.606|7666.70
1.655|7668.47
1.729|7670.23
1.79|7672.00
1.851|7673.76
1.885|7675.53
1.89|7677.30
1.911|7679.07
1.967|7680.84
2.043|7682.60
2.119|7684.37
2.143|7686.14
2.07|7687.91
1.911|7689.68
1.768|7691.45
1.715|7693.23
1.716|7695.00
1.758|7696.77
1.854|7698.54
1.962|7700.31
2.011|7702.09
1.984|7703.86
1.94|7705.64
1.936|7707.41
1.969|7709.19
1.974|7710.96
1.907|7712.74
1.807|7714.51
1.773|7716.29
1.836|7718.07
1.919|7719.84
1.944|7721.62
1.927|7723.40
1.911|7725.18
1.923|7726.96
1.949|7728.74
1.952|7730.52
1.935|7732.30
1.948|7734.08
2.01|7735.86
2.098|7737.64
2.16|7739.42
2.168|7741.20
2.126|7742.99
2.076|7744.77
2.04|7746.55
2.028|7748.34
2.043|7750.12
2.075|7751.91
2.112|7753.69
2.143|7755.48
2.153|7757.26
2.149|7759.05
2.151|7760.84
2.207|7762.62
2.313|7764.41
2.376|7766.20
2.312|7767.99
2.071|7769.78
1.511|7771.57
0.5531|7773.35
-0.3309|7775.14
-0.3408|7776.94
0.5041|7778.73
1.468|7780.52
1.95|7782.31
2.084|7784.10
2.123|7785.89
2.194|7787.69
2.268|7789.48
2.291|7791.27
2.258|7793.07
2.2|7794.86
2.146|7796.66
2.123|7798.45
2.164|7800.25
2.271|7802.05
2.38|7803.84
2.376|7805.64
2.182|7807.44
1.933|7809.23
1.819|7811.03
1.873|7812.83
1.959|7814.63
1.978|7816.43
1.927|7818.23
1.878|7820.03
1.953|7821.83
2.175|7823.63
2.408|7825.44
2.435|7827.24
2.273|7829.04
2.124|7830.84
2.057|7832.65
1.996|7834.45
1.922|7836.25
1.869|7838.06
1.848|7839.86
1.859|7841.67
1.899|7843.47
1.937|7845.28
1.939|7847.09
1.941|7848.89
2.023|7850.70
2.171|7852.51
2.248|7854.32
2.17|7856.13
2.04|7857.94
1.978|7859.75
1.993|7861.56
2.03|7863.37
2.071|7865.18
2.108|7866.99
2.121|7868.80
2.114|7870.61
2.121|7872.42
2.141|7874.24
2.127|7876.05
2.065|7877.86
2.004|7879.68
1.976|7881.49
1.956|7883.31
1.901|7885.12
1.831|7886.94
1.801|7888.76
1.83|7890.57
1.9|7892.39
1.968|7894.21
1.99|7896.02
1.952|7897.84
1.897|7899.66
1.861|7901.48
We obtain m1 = 5.8 angstroms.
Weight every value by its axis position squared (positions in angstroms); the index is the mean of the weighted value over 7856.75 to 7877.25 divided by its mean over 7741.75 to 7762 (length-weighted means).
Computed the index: 1.0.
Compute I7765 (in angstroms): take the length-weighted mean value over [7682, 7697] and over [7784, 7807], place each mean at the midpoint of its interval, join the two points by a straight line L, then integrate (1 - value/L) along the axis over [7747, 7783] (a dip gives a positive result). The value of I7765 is 7.7 angstroms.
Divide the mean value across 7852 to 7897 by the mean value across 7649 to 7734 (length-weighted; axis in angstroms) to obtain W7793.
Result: 1.1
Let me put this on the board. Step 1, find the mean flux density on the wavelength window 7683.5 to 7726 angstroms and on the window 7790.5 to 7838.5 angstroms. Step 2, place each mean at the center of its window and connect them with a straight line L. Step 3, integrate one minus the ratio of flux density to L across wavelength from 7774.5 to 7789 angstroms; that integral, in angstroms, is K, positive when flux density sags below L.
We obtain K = 5.6 angstroms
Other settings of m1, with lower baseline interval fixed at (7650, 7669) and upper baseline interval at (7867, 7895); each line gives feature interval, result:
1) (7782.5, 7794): -1.4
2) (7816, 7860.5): -1.6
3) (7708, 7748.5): -1.2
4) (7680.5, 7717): -0.4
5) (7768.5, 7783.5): 7.4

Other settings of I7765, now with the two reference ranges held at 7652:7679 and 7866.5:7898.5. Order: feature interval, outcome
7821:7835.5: -1.6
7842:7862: -0.5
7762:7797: 4.1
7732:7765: -3.5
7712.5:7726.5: 0.0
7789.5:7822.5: -2.7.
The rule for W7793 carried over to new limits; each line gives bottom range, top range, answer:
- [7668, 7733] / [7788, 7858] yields 1.10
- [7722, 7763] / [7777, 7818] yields 0.96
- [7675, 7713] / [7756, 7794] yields 0.90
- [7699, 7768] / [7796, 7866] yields 1.02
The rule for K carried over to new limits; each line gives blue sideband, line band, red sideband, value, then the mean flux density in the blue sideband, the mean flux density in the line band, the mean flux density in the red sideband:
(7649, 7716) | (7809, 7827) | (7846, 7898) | -0.21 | 1.9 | 2.01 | 2.02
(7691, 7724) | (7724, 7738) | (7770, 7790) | -2.29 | 1.88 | 1.96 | 1.28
